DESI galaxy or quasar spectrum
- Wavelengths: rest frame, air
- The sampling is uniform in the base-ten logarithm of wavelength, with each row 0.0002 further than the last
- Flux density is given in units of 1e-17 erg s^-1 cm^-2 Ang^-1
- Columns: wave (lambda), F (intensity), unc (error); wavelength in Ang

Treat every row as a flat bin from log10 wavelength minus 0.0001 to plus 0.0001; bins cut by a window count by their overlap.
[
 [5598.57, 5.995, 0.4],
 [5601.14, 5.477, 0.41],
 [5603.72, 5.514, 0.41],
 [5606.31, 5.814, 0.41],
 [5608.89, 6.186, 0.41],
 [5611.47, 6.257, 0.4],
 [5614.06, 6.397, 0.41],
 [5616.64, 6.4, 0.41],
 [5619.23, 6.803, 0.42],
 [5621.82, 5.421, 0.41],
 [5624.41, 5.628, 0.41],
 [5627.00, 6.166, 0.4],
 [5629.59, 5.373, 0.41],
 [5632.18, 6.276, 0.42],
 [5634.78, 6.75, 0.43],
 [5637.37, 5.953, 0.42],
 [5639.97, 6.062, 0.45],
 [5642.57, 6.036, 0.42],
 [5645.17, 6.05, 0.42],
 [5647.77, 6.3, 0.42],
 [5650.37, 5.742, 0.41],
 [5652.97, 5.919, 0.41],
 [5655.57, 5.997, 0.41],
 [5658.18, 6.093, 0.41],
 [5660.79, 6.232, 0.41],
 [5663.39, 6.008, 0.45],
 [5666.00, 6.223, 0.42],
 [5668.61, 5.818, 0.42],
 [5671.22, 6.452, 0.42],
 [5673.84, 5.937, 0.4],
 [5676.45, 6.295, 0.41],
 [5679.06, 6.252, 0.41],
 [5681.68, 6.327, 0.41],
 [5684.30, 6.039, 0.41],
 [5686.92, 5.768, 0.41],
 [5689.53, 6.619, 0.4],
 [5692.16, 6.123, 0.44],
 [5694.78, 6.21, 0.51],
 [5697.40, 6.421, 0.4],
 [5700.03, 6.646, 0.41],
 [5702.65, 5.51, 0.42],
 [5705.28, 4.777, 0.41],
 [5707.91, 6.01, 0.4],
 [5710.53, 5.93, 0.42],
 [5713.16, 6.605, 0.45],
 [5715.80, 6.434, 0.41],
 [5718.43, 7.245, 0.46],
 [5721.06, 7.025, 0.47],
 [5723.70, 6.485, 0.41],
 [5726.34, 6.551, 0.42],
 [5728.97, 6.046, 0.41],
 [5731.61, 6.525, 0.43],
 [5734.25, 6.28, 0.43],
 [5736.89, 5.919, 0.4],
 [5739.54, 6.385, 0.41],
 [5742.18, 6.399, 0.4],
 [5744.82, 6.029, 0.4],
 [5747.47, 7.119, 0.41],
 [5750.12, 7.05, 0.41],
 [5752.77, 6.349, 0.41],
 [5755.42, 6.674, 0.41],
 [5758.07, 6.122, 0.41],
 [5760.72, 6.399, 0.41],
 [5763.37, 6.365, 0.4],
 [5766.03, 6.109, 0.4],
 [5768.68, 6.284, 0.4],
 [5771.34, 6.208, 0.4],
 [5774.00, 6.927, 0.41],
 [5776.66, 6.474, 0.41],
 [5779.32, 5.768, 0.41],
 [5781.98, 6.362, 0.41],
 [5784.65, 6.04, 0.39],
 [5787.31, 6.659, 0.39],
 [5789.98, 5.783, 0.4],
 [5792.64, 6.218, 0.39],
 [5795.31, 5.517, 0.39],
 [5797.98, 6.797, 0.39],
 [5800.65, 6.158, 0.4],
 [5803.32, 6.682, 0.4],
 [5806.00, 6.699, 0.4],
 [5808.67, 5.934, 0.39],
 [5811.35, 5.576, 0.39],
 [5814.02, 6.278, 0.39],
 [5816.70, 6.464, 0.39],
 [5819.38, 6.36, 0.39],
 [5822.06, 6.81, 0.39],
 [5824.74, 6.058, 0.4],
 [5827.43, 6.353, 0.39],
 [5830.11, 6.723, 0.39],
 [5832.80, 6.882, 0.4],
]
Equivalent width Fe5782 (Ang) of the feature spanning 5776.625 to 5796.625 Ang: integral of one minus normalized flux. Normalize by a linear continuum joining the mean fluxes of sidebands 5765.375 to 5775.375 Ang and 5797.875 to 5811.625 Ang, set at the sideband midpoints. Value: 0.89 Ang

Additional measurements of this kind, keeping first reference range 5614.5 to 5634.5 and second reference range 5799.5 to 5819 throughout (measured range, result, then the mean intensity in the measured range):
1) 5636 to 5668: 0.2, 6.05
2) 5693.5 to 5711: 0.6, 5.93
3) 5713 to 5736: -1.5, 6.56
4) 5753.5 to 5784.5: -0.5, 6.32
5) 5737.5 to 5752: -0.8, 6.55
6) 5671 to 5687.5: -0.1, 6.15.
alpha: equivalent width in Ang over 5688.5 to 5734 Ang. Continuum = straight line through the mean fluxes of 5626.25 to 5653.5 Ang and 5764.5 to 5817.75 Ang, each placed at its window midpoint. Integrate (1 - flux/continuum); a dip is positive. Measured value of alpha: -1.1 Ang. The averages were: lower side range 6.06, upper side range 6.25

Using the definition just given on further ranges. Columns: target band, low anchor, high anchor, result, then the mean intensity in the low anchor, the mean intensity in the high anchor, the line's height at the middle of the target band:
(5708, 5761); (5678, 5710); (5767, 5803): -2.80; 6.05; 6.26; 6.14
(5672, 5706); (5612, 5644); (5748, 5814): 0.48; 6.11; 6.31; 6.19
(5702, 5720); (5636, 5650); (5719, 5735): 0.94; 6.06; 6.53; 6.44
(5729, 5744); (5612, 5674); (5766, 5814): -0.21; 6.09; 6.24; 6.18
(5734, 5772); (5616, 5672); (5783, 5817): -1.34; 6.07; 6.21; 6.17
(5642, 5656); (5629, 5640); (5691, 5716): 0.25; 6.13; 6.05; 6.11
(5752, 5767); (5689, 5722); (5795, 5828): -0.14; 6.26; 6.3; 6.28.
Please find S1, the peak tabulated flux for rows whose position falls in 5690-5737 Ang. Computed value 7.245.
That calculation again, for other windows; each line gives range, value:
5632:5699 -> 6.75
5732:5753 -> 7.119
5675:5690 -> 6.619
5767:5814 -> 6.927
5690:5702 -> 6.646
